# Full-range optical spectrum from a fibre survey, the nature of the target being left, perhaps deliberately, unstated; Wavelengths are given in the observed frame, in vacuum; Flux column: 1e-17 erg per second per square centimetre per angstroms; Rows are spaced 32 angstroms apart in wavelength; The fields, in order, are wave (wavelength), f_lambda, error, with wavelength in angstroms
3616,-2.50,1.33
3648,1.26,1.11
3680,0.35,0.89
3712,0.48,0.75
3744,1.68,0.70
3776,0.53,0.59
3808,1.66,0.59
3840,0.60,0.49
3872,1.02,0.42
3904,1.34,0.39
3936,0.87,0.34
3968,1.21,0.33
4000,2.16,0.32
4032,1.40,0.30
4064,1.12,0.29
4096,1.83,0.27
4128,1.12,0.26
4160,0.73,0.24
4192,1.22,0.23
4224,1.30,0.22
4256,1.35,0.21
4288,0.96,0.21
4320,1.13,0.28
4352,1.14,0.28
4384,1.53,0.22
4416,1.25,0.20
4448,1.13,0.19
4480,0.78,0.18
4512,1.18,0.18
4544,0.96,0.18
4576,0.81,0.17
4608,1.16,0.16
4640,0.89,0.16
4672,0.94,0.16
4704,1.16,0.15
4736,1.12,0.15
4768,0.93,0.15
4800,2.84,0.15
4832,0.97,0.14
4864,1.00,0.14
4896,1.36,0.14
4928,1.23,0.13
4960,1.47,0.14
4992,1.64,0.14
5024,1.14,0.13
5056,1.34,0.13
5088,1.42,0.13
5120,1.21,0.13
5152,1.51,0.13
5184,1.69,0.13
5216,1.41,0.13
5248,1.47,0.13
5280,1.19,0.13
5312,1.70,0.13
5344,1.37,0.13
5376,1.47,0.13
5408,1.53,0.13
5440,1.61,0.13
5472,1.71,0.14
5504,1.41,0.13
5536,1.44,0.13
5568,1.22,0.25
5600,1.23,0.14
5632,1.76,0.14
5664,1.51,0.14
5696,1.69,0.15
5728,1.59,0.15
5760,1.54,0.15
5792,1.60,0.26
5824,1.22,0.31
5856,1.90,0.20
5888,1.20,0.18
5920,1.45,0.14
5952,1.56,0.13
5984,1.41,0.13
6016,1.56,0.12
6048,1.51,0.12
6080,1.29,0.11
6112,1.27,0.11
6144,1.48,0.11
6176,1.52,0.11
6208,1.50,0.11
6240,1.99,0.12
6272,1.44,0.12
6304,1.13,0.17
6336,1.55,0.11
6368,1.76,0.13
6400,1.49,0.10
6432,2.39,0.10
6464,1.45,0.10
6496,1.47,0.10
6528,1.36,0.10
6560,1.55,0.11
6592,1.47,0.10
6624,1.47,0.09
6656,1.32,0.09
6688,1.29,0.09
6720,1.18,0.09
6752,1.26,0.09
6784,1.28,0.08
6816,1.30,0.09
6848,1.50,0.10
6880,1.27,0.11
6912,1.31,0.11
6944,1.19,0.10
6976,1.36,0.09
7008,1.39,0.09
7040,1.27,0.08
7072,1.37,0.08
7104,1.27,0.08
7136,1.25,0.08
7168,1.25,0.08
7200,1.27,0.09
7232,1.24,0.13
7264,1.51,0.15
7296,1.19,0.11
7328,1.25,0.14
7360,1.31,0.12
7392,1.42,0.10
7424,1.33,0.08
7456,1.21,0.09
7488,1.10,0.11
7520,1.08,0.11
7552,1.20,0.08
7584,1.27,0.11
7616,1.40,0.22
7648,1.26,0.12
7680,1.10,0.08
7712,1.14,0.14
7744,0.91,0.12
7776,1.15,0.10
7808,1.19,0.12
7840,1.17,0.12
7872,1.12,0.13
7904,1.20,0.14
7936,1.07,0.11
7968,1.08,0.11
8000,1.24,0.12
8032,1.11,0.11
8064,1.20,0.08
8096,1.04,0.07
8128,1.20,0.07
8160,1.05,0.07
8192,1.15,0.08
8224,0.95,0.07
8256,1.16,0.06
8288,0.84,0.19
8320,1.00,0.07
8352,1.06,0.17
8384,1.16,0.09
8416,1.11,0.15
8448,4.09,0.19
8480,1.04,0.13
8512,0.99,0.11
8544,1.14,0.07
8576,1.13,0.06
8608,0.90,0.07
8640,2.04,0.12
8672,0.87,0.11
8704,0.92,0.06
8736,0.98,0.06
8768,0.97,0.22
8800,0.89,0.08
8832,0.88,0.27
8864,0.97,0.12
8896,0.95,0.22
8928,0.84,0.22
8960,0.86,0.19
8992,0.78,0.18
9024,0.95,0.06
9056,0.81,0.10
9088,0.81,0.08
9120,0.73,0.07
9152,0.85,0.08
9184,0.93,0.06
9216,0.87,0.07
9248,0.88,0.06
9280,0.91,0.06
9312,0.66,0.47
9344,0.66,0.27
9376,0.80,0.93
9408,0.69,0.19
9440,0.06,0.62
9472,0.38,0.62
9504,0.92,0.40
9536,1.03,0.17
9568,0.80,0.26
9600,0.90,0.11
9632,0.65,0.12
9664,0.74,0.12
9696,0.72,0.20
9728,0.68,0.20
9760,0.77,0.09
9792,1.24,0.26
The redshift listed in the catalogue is 0.285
